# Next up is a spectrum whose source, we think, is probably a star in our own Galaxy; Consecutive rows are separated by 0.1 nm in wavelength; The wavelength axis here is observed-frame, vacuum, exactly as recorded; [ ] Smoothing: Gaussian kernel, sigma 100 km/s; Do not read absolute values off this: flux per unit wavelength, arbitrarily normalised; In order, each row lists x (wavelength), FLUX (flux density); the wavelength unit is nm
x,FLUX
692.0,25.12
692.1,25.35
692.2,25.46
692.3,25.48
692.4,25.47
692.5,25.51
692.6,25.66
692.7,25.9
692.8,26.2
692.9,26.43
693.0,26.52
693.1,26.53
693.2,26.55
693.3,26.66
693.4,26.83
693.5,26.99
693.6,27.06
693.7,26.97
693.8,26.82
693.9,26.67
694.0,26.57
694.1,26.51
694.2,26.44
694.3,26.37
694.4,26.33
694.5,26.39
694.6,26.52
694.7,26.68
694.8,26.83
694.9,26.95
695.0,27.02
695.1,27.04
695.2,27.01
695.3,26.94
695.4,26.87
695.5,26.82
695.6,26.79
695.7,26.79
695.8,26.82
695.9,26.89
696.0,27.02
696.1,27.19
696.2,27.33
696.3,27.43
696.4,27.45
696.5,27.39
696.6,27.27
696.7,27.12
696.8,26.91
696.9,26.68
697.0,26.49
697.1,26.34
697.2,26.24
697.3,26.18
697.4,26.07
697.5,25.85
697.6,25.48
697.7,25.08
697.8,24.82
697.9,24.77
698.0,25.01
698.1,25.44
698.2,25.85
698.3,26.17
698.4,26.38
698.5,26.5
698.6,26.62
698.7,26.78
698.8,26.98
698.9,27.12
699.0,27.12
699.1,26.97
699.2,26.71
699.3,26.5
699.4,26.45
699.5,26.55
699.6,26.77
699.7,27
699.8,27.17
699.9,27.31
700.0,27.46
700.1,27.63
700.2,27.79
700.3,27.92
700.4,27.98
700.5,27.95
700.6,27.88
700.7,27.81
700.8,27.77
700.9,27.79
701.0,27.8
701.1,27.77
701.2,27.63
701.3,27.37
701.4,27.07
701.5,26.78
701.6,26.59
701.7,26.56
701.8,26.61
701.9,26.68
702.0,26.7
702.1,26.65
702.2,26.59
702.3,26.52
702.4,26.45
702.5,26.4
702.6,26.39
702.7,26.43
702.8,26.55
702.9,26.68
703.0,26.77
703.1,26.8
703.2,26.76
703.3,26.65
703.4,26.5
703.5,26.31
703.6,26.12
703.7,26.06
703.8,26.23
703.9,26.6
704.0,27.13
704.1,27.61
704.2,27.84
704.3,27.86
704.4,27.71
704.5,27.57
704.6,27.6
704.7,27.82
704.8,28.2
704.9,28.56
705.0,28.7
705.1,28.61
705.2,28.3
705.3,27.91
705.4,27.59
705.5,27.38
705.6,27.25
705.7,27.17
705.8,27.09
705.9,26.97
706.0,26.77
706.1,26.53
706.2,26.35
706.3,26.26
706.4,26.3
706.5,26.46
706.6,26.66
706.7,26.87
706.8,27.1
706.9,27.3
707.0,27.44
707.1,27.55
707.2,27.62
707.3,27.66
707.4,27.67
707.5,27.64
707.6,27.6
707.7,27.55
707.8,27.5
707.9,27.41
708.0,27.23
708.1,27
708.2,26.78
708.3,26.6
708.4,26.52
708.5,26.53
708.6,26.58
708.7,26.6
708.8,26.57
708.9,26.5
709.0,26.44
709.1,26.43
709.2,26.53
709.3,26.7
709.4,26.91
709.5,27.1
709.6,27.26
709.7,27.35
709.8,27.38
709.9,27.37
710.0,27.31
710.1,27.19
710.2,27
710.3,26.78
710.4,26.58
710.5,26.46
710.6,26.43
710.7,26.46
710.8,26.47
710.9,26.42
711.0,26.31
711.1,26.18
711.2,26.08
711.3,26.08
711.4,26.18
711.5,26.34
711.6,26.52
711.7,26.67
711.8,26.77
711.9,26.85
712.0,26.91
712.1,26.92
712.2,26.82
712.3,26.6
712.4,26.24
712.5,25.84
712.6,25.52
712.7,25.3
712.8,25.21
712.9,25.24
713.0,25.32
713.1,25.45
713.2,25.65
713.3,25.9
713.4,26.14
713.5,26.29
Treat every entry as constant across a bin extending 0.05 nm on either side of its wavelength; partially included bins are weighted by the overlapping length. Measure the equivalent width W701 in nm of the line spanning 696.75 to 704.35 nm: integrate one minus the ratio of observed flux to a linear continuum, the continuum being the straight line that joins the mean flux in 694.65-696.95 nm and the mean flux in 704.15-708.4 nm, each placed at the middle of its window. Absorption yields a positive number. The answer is 0.12 nm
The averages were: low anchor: 27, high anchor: 27.4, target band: 26.7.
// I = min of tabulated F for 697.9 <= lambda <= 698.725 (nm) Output 25.01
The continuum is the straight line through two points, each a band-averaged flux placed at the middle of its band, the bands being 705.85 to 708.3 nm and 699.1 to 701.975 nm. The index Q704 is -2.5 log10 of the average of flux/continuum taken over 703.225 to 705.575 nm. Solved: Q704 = -0.01 mag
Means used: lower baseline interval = 27.3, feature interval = 27.4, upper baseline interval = 27.1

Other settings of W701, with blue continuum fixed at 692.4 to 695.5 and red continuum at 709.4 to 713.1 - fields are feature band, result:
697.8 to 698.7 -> 0.02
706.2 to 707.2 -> -0.01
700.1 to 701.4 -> -0.06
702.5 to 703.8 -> 0.00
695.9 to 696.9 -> -0.02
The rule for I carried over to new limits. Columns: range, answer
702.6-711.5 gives 26.06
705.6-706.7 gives 26.26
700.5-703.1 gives 26.39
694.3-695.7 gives 26.33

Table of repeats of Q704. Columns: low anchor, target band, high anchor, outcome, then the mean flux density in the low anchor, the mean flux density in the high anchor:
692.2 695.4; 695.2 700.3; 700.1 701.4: 0.02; 26.5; 27.8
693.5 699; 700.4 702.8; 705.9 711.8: -0.02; 26.6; 26.8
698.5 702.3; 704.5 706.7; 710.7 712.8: -0.02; 27.1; 26.3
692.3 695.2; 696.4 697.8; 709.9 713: 0.00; 26.5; 26.4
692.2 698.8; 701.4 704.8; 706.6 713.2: -0.01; 26.5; 26.7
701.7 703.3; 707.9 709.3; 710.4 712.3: -0.01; 26.6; 26.5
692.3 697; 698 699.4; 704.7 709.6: 0.01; 26.7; 27.2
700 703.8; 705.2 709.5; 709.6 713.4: -0.01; 27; 26.4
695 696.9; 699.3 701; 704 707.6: -0.01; 27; 27.4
